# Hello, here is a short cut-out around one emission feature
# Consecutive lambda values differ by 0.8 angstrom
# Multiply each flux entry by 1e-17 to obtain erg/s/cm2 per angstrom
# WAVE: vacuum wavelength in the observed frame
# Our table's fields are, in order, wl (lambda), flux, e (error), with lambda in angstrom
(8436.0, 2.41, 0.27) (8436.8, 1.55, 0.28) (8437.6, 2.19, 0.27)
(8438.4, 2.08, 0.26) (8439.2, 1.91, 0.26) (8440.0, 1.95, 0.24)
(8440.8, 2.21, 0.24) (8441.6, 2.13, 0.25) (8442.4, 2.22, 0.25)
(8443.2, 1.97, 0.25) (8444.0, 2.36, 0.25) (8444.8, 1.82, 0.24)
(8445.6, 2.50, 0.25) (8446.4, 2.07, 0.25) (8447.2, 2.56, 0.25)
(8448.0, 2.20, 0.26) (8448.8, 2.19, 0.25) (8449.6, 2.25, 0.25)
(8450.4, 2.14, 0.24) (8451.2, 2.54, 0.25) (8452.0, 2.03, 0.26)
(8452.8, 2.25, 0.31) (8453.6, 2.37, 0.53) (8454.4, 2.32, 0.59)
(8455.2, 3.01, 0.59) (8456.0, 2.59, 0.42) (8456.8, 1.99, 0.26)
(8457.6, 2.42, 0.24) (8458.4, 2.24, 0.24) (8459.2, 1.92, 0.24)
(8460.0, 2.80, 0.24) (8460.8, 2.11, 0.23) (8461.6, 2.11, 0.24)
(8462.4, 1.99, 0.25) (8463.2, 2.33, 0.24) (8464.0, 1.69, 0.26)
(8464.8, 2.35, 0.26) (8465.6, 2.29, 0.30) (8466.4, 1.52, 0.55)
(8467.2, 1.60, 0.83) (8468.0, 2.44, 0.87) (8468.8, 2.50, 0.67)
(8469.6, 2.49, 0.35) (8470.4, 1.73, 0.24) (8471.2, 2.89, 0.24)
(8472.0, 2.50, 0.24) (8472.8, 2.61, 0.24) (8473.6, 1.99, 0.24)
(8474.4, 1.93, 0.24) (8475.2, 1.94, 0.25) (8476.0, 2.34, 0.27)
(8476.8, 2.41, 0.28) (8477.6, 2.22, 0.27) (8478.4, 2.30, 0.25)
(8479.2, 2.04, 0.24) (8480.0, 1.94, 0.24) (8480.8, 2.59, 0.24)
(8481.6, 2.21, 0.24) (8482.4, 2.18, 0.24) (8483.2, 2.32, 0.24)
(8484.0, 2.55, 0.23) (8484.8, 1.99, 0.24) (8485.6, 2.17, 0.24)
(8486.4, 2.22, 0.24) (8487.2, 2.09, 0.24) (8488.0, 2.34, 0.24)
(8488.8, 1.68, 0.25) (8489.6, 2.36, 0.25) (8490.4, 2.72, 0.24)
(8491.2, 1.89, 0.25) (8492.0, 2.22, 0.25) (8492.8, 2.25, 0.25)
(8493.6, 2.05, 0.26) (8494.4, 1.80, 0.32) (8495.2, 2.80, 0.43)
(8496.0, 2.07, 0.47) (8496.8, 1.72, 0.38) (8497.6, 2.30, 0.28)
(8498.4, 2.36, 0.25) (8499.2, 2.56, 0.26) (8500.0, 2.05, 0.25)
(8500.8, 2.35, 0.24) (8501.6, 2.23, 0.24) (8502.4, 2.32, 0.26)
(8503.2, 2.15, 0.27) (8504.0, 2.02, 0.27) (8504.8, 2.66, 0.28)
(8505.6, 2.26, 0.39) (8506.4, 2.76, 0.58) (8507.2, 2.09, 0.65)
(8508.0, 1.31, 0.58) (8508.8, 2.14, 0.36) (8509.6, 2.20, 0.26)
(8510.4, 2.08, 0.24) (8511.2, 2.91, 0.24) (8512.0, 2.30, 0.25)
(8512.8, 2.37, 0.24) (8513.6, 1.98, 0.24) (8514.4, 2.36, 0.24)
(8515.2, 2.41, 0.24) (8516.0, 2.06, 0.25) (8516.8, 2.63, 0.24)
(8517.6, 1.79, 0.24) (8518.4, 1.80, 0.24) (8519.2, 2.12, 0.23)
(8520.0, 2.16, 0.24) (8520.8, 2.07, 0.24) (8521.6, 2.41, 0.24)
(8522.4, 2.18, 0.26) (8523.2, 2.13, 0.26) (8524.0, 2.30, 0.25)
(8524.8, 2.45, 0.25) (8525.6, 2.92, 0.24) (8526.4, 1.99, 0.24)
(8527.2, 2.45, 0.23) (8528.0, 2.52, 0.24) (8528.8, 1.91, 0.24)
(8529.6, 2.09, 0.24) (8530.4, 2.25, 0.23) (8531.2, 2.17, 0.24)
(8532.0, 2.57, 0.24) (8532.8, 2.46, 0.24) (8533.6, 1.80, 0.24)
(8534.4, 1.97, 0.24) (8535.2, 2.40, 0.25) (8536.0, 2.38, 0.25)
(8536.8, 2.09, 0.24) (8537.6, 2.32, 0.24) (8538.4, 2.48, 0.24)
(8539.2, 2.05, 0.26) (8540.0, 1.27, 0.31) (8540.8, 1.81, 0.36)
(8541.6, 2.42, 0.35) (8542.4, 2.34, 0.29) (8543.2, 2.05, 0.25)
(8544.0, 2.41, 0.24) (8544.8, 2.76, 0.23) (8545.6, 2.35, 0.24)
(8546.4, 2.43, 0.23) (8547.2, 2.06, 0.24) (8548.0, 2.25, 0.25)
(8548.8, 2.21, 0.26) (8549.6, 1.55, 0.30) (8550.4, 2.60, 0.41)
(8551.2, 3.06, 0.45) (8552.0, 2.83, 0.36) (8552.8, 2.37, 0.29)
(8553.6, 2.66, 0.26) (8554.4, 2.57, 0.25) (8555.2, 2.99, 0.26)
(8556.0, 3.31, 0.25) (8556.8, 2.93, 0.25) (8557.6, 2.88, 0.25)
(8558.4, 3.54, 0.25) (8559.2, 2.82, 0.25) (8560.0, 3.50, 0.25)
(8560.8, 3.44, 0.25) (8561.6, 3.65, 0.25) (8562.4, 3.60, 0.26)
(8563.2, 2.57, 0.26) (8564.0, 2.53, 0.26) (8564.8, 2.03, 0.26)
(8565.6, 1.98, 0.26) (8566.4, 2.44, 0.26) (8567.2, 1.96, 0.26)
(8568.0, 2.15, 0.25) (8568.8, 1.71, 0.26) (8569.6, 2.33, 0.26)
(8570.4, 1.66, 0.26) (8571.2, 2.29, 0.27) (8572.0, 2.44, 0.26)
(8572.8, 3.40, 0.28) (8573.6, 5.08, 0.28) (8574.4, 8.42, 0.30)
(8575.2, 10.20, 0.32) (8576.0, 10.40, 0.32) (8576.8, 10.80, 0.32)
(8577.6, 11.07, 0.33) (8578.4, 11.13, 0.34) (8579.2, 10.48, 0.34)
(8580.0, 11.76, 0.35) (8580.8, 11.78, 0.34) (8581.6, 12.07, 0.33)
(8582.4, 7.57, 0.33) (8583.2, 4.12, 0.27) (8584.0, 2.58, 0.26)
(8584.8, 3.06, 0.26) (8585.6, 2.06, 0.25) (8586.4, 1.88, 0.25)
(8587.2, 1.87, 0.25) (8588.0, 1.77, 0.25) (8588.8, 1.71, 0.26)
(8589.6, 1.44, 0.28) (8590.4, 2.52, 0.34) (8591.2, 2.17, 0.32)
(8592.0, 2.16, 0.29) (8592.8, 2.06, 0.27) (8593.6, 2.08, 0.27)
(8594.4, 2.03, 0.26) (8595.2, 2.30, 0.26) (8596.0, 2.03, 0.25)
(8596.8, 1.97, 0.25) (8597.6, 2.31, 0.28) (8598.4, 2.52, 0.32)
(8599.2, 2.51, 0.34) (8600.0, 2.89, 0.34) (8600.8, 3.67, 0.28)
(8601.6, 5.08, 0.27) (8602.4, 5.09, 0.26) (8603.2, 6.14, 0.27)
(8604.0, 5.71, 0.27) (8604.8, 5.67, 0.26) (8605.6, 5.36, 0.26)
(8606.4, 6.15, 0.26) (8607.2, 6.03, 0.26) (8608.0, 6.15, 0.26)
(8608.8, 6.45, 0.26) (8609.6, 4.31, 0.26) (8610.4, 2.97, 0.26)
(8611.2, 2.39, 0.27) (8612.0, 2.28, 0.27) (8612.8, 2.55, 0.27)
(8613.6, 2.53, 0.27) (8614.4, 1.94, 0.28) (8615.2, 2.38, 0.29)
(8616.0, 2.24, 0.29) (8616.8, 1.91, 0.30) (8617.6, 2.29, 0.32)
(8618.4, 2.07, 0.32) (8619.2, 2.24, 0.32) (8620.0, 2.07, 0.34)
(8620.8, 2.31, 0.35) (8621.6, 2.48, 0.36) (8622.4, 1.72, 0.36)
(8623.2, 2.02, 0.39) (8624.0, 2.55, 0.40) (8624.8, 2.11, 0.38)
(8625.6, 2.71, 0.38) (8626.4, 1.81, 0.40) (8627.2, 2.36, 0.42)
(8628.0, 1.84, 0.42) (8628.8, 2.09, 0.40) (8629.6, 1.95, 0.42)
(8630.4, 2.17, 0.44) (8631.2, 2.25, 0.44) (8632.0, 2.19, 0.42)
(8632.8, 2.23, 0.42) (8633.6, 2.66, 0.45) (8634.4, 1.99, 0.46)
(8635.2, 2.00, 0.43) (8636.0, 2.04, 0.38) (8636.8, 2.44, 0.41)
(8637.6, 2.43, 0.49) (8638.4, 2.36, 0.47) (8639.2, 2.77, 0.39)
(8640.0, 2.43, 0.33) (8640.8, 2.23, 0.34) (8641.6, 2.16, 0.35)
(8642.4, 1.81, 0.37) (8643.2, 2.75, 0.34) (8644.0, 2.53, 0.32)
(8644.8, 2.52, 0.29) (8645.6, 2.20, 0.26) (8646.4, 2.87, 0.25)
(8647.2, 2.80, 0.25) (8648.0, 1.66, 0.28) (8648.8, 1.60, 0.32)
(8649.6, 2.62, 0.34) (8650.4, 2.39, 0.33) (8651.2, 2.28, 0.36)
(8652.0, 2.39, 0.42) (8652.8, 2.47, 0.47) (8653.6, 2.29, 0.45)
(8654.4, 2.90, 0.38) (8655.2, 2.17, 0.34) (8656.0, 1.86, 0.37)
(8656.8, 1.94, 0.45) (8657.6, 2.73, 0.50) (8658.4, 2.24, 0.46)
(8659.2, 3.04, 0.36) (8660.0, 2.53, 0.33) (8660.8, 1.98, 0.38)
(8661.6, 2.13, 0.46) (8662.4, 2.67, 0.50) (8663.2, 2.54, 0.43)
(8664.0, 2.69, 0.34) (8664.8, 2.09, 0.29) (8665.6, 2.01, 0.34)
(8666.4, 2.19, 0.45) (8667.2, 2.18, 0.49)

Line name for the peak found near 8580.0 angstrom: H-alpha 6563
